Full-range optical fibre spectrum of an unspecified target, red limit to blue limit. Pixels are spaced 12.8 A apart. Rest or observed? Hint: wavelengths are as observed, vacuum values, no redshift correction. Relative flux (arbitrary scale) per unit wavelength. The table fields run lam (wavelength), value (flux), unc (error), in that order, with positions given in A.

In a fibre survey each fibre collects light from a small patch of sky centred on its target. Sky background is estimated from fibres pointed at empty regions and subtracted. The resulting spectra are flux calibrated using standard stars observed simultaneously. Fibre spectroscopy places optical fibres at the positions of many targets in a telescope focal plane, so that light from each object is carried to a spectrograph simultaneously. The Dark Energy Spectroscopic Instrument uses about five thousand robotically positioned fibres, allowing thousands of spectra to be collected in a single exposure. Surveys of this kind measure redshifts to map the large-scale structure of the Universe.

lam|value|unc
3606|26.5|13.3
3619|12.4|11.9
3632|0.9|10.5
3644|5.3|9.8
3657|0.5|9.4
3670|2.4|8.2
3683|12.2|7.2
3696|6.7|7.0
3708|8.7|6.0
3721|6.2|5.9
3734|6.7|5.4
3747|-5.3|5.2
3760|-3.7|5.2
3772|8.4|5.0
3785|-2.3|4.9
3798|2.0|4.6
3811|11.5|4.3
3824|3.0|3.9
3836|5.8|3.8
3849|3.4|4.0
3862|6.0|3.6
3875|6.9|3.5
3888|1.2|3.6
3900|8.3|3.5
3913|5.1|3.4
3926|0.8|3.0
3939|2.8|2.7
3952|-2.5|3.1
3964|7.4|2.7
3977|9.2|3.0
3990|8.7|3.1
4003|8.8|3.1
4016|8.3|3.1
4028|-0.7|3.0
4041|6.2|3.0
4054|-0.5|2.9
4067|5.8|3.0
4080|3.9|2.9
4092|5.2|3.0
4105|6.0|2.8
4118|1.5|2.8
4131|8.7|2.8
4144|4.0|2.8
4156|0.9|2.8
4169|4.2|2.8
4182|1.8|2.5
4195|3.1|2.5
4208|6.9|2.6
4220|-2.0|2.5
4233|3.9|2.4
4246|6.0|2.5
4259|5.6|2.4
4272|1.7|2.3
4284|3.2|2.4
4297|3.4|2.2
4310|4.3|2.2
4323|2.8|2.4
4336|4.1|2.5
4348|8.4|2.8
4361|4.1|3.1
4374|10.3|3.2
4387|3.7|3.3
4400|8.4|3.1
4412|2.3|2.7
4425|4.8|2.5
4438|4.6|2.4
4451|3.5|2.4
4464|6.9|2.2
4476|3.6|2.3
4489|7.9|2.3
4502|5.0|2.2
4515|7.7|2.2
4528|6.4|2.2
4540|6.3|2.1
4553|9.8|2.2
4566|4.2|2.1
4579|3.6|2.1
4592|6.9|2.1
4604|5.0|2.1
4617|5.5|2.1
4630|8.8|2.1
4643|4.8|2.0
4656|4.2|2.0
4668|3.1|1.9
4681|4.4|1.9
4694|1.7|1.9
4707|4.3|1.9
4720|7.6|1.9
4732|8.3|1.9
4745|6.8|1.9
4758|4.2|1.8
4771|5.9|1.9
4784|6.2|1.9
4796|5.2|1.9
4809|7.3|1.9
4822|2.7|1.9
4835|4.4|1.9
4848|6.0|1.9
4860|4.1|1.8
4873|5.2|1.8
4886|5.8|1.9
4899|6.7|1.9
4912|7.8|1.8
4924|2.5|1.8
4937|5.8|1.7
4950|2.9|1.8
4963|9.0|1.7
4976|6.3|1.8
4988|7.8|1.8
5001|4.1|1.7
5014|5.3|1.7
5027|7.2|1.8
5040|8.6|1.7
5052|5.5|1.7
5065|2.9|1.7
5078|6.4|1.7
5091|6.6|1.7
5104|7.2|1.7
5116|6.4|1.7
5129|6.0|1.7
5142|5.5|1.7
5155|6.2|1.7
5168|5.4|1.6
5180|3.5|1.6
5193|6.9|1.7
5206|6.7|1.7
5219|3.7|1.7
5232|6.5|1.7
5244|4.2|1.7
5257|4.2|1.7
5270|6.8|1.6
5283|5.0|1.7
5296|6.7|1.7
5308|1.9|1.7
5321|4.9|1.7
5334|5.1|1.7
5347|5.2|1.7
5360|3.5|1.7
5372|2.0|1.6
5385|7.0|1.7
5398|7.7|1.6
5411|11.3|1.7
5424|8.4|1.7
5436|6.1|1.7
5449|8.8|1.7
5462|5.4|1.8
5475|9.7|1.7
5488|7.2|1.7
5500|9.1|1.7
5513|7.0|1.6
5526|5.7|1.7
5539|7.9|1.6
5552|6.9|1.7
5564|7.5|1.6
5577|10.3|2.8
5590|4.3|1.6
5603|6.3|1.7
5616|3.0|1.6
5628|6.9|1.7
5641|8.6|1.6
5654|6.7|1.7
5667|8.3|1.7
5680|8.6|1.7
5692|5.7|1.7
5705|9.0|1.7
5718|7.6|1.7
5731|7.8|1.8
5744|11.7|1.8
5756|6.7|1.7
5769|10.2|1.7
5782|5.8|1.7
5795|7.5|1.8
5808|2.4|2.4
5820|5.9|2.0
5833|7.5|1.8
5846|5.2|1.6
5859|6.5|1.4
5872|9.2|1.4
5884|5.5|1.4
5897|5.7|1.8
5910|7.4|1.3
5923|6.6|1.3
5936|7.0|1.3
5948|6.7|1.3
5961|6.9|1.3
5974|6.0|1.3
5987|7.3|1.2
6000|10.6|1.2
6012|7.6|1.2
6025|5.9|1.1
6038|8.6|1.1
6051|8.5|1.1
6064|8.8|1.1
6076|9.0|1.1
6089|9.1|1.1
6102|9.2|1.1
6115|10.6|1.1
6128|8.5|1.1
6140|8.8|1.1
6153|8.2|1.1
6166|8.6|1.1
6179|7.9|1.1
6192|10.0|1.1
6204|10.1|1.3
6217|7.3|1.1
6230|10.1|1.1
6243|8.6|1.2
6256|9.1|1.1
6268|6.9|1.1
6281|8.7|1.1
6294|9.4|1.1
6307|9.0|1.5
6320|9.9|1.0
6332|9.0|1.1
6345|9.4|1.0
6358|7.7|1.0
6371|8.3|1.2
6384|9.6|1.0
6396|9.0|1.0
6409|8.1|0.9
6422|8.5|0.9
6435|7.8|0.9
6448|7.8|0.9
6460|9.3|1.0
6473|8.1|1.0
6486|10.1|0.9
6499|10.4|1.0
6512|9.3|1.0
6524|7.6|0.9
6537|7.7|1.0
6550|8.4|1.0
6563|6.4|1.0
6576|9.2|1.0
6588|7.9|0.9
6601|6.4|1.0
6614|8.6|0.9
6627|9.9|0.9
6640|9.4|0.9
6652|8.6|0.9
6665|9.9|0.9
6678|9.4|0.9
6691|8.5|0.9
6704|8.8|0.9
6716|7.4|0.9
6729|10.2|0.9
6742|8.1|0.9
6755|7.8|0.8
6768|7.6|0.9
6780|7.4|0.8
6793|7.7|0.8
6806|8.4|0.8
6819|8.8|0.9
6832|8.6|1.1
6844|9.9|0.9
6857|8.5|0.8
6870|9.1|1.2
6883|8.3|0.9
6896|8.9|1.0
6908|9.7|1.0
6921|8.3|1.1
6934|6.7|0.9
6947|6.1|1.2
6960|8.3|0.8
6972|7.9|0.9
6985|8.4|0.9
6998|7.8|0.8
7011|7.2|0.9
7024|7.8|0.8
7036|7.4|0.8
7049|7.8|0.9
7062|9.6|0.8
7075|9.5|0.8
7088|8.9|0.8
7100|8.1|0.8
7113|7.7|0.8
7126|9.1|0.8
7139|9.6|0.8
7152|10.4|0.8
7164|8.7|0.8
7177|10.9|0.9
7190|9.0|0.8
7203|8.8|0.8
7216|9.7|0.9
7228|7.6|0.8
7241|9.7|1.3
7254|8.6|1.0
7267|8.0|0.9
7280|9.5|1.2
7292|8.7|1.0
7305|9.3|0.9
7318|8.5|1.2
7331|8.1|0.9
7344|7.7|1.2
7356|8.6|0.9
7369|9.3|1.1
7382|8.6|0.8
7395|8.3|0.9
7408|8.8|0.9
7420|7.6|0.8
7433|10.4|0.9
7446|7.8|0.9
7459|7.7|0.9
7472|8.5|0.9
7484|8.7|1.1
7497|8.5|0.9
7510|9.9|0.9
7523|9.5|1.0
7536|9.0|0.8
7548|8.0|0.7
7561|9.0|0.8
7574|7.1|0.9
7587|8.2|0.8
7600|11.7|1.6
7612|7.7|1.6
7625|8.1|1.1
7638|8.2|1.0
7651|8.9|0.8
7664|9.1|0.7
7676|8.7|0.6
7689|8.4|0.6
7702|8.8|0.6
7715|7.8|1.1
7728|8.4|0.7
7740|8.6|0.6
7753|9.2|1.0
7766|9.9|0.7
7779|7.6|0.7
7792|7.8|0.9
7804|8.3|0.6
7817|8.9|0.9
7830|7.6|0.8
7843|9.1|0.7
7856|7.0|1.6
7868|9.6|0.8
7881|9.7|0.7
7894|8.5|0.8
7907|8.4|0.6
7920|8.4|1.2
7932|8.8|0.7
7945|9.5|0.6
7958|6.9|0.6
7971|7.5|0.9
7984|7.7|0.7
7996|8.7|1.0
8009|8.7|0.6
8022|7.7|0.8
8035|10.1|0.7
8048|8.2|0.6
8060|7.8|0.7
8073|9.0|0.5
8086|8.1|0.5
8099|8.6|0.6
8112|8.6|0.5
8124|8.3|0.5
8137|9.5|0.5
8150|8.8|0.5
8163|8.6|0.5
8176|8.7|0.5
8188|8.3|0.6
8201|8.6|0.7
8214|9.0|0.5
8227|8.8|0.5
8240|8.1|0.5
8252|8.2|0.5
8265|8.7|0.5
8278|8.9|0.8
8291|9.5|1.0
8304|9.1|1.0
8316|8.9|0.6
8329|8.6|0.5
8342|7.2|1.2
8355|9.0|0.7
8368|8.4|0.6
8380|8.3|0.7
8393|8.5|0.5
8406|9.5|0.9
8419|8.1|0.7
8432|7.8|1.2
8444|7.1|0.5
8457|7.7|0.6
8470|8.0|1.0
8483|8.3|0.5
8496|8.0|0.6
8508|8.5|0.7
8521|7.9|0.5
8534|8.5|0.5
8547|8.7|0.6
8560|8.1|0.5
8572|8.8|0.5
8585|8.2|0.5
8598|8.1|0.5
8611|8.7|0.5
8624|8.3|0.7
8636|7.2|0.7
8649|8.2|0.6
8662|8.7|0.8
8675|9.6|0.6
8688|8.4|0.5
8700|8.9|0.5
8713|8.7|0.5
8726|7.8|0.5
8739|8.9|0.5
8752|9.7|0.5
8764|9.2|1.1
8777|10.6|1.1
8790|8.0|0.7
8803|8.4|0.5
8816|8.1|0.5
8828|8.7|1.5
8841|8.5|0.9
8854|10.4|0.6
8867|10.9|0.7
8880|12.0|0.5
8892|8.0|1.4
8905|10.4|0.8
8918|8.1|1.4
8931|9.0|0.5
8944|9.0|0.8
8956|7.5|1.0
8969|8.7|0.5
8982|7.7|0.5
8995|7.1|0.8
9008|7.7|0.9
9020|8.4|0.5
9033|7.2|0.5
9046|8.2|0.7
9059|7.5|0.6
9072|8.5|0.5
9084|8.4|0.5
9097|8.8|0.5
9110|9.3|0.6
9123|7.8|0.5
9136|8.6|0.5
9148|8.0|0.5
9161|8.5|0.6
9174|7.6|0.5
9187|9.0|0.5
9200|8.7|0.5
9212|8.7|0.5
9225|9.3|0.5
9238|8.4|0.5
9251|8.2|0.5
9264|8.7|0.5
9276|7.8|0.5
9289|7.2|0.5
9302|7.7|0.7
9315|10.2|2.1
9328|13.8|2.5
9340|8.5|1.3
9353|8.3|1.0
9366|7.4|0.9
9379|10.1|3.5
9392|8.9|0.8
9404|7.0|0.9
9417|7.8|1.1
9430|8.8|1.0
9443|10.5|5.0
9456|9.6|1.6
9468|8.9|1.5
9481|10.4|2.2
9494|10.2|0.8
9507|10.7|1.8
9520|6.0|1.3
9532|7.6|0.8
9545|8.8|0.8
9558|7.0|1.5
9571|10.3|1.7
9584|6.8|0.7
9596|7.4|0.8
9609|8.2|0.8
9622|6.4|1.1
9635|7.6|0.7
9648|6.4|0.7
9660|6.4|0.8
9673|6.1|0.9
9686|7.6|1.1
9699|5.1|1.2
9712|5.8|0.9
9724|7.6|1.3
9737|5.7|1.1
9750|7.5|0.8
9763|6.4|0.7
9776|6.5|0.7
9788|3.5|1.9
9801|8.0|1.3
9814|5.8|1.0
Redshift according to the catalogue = 0.352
